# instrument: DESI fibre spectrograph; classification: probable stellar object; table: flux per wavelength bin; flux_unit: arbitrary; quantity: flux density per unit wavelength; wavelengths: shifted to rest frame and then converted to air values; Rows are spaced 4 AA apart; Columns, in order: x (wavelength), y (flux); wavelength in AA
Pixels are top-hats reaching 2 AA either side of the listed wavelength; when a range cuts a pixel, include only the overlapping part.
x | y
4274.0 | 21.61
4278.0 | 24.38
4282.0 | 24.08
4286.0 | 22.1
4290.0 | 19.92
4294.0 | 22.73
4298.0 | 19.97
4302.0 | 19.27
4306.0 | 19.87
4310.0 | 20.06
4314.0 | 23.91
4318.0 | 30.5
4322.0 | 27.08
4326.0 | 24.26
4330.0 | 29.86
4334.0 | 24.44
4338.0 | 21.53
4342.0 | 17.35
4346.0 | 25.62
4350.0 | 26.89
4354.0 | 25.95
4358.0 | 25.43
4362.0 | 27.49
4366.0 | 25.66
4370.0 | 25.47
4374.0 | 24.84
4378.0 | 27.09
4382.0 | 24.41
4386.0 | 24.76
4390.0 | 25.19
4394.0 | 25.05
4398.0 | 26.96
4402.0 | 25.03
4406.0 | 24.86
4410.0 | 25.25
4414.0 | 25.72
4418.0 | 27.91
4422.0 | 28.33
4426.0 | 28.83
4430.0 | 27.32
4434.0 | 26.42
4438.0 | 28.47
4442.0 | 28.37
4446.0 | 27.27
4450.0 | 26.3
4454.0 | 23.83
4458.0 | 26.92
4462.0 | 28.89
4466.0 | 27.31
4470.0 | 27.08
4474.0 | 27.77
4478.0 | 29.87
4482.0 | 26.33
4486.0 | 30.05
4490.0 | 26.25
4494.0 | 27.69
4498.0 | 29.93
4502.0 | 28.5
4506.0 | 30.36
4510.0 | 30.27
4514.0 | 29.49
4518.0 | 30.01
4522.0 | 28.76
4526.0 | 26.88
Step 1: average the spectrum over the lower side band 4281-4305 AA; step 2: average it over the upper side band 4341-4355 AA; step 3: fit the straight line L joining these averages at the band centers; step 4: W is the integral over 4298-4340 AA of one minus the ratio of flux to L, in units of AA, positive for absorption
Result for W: -2.2 AA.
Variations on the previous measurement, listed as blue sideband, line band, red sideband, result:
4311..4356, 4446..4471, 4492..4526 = 1.15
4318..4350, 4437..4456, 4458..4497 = 0.34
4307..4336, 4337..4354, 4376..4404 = 1.48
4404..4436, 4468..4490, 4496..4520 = 0.58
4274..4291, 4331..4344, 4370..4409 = 1.22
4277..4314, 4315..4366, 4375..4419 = -4.96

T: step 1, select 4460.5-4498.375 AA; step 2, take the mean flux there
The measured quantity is 28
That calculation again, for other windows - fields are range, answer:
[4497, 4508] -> 29.6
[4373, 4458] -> 26.3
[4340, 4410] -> 25.2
